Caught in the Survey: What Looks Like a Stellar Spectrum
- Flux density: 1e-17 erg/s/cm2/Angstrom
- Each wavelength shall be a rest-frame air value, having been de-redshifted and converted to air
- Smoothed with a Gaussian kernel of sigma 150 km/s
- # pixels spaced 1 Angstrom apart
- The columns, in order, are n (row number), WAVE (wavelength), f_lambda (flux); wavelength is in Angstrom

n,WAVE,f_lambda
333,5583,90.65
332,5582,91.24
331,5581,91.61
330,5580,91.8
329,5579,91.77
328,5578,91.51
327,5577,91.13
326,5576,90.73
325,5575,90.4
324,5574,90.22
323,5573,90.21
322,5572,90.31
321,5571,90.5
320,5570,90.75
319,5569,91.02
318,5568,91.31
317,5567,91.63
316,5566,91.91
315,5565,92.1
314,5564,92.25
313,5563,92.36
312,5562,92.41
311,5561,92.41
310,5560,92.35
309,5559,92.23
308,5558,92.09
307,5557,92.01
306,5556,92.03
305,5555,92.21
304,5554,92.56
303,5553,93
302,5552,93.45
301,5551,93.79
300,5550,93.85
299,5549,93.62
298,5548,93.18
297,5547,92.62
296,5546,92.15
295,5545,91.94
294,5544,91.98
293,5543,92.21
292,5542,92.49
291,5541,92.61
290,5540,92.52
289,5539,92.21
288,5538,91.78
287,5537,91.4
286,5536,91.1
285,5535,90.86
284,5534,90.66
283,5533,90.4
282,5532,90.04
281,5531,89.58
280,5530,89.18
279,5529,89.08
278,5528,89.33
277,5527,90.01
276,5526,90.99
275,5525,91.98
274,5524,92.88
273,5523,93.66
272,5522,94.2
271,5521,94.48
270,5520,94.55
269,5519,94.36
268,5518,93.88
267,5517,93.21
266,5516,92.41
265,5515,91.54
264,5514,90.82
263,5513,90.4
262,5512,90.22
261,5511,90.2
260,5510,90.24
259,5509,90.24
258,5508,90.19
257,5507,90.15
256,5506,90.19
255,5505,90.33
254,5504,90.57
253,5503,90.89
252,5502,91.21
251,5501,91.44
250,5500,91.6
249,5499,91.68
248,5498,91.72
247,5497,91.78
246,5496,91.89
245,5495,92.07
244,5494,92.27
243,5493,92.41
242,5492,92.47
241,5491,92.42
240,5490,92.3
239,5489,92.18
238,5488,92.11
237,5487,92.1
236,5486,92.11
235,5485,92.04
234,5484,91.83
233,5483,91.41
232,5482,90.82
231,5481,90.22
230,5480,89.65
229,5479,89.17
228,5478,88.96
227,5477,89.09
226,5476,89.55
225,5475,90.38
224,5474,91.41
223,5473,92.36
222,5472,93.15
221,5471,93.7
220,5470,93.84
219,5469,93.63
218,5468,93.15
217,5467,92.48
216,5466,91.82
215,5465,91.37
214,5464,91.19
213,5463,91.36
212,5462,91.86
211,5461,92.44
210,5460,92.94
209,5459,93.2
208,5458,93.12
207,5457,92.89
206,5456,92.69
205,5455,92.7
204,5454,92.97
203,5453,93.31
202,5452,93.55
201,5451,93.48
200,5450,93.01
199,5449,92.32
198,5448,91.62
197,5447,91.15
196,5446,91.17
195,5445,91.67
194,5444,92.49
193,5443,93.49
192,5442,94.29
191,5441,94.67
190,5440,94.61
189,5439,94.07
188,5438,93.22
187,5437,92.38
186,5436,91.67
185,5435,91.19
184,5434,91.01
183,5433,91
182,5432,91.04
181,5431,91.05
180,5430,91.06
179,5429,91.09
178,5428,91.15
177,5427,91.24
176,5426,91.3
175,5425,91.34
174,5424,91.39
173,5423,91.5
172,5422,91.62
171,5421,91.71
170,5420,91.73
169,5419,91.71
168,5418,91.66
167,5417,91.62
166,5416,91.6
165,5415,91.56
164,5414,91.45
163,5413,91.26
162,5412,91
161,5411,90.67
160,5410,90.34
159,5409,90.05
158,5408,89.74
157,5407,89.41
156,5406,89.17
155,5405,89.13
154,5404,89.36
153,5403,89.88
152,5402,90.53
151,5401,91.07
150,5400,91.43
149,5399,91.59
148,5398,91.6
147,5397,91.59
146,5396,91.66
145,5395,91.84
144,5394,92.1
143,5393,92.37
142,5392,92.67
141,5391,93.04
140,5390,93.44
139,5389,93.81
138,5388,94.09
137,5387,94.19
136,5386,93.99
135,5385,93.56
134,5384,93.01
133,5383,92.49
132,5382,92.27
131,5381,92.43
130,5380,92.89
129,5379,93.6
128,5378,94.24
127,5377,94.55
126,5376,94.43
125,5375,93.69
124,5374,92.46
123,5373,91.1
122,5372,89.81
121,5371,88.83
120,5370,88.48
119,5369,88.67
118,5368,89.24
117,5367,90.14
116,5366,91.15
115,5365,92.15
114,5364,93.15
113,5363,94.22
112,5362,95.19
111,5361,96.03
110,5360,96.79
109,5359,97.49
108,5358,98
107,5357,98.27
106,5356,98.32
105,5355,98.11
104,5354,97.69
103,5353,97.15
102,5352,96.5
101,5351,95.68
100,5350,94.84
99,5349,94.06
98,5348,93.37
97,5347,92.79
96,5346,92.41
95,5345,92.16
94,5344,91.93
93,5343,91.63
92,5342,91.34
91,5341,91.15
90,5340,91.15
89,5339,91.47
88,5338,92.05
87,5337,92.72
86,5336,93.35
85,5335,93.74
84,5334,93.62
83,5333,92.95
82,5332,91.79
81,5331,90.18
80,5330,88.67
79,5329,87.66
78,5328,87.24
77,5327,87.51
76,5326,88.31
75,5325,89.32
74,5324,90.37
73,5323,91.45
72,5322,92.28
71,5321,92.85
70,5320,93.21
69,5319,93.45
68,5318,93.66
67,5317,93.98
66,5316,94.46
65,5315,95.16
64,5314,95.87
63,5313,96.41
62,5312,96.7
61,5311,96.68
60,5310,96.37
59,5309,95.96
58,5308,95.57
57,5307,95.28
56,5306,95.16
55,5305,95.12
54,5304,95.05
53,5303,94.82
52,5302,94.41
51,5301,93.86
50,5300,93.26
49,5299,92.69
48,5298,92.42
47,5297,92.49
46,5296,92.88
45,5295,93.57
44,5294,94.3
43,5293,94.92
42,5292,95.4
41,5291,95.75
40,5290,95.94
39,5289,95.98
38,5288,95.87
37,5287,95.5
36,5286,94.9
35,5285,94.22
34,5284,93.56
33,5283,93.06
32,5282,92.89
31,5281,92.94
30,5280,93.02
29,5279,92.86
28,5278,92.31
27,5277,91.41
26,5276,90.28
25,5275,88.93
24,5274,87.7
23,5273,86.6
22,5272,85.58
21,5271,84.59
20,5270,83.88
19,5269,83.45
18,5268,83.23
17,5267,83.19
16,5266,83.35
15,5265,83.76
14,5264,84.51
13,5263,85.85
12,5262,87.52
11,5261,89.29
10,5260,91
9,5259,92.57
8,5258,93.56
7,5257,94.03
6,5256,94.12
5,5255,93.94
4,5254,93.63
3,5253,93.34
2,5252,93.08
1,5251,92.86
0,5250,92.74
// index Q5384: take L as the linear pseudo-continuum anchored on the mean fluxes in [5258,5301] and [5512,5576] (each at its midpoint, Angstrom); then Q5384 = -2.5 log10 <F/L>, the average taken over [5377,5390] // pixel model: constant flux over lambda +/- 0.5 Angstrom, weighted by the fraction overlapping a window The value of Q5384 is -0.03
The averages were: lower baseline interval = 90.7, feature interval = 93.4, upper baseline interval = 91.9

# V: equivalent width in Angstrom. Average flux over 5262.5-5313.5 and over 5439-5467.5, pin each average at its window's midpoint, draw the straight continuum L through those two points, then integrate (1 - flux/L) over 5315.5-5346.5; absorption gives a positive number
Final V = 0.2 Angstrom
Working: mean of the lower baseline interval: 91.9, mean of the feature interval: 91.6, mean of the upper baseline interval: 92.7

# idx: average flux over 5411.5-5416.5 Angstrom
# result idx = 91.4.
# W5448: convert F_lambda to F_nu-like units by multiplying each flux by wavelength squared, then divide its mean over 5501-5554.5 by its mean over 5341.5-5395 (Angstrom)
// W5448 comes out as 1.0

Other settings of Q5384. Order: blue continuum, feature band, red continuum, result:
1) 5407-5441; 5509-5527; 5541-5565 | 0.00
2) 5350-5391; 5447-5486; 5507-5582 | 0.01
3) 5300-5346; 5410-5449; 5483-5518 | 0.00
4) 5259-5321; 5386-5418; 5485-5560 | 0.01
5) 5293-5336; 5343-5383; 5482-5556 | -0.01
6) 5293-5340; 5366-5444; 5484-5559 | 0.01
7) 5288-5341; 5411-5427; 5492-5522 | 0.01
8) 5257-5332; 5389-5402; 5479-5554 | 0.00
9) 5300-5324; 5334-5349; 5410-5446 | 0.02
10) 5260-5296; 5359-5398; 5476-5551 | -0.02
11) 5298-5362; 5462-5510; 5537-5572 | 0.01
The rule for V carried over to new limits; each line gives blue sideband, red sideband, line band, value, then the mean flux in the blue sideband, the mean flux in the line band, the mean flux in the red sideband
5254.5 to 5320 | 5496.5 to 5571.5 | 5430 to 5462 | -0.2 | 92.2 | 92.6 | 91.7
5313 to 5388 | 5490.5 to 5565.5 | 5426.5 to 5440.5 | 0.1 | 92.9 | 91.8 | 91.8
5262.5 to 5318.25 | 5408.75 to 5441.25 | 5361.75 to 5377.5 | 0.0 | 92.2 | 91.6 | 91.6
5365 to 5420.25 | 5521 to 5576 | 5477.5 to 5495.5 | 0.0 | 91.6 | 91.5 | 91.8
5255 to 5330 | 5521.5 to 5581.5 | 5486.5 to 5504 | 0.0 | 91.8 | 91.9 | 91.7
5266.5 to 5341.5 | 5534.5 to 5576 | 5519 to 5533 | 0.1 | 92.3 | 91.6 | 92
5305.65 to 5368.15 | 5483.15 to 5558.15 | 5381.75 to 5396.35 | 0.0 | 93.5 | 93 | 91.8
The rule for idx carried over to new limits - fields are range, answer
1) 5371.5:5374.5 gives 91.1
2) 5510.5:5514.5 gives 90.4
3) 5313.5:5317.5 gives 94.9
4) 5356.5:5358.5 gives 98.1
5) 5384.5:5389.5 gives 93.9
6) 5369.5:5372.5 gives 89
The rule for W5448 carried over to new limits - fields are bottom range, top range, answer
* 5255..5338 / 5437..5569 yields 1.08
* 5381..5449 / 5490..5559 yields 1.04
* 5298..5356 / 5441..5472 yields 1.04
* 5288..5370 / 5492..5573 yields 1.06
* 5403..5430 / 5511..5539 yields 1.05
